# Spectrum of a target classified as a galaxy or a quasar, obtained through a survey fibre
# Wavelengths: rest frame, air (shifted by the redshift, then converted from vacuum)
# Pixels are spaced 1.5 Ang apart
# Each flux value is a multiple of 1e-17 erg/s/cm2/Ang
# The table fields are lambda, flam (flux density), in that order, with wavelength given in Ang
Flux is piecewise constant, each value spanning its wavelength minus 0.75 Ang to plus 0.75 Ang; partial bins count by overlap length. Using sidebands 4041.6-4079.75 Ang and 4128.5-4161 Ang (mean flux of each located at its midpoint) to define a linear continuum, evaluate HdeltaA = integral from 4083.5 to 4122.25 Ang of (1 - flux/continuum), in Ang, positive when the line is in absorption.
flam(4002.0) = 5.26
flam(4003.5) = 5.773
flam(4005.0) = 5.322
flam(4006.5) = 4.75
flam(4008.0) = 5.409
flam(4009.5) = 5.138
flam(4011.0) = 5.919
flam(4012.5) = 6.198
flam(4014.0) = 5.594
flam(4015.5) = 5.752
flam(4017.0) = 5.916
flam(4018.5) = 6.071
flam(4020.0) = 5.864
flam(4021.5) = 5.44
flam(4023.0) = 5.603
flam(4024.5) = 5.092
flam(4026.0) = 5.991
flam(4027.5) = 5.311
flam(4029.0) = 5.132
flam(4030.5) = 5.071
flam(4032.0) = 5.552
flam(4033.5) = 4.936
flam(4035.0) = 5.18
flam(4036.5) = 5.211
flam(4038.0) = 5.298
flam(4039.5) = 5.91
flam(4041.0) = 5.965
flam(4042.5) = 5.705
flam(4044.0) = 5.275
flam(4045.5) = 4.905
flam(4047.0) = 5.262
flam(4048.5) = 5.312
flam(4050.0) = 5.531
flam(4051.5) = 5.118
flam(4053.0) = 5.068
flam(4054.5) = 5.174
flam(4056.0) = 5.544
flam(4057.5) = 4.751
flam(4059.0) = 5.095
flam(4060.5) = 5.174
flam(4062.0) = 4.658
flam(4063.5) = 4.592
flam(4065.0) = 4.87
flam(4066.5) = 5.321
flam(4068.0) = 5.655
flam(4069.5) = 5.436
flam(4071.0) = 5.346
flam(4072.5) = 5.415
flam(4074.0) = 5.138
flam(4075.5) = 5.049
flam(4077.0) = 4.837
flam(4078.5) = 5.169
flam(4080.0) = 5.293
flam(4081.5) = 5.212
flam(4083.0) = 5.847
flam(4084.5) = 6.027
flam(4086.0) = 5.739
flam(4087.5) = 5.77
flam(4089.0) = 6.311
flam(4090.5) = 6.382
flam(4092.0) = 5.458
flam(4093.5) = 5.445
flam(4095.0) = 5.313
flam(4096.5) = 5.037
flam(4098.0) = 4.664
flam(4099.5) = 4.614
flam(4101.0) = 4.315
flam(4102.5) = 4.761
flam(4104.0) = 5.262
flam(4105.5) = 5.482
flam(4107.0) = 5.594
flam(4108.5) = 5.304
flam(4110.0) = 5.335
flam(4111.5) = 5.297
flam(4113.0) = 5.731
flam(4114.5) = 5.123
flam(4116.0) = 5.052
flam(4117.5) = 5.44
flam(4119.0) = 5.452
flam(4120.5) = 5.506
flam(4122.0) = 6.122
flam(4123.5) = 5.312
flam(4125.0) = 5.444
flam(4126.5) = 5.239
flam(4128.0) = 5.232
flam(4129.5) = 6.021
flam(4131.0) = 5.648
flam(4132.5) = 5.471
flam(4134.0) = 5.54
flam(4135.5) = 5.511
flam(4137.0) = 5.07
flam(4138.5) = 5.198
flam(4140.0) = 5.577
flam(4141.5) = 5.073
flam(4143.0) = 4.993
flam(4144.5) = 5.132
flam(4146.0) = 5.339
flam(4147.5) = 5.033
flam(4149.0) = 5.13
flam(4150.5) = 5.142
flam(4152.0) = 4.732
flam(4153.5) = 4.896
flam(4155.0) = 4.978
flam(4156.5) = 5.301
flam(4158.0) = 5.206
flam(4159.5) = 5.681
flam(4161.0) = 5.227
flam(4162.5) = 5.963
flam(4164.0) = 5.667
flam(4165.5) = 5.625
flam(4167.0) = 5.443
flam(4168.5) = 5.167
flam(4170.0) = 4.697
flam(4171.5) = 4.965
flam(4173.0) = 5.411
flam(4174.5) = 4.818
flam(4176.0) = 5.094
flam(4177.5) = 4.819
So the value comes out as -1.29 Ang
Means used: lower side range 5.18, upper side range 5.27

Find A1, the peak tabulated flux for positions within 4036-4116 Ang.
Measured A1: 6.382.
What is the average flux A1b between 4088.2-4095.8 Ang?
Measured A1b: 5.78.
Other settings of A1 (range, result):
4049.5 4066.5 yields 5.544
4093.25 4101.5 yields 5.445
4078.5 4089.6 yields 6.311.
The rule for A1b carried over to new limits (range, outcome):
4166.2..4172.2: 5.07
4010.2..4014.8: 5.89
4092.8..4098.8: 5.11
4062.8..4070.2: 5.18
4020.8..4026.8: 5.53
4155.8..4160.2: 5.39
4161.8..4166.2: 5.75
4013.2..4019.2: 5.83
